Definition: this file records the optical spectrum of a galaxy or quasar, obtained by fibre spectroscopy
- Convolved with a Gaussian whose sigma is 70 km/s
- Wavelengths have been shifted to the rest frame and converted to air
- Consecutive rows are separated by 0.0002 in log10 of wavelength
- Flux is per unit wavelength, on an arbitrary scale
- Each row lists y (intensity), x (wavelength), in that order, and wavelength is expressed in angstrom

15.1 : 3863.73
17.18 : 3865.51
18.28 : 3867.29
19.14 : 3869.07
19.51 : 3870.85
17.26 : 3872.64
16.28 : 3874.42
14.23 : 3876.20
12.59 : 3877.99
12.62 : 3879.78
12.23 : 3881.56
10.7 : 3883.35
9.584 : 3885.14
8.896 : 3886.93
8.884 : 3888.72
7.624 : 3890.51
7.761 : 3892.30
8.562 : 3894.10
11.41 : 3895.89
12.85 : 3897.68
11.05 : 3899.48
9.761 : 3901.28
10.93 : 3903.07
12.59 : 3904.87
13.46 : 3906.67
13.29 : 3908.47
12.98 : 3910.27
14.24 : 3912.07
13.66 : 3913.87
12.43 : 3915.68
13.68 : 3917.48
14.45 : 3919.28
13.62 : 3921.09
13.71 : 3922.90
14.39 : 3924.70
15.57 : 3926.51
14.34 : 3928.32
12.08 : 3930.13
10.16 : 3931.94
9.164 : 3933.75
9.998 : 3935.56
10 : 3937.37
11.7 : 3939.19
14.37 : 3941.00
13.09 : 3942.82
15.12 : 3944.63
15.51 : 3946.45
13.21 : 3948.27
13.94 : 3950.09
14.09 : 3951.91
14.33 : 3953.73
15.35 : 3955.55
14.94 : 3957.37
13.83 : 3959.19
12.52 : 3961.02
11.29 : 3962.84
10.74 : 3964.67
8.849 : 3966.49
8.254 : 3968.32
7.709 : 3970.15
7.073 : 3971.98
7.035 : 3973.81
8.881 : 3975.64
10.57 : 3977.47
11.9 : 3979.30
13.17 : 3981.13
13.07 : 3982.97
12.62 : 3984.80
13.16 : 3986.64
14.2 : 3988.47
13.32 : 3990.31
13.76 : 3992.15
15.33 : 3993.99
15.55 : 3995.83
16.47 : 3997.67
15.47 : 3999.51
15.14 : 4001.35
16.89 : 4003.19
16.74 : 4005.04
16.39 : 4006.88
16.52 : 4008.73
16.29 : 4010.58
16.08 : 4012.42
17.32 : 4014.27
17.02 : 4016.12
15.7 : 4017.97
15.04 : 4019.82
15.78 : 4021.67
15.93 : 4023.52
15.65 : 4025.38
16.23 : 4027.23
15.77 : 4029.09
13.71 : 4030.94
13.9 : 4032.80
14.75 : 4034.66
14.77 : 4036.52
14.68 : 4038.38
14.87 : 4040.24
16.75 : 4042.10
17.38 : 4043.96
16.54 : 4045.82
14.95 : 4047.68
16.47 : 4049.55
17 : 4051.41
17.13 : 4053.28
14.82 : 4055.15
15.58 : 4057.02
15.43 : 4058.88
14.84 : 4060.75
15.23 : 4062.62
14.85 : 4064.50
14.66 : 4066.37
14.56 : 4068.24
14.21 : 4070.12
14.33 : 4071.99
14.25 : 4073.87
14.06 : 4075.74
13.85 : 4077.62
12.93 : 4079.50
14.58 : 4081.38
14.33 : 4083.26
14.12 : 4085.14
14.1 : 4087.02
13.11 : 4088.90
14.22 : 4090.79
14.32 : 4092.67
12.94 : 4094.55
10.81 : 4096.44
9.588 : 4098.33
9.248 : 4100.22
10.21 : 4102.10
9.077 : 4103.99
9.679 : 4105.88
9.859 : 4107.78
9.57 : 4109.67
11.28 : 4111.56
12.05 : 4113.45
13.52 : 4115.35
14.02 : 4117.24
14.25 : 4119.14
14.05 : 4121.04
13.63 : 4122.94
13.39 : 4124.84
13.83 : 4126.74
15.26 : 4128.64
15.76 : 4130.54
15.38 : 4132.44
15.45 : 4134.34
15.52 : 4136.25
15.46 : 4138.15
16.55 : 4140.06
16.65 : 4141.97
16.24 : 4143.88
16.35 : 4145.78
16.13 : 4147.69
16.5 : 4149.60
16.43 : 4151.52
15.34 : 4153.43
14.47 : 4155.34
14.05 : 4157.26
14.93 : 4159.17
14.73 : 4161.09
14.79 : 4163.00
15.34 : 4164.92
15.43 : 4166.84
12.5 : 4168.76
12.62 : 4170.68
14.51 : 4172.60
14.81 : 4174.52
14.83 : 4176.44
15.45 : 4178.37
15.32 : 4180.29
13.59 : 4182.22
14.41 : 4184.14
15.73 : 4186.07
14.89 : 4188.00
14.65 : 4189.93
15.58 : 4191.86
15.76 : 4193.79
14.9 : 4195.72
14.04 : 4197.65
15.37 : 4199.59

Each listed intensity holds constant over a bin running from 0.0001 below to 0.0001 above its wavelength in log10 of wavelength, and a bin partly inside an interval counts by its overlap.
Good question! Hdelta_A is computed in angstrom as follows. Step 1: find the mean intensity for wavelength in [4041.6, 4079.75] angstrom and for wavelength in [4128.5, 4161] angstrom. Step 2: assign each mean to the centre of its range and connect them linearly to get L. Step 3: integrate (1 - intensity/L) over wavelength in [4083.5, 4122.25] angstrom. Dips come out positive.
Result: 8.5 angstrom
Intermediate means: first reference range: 15.3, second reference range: 15.7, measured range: 12.1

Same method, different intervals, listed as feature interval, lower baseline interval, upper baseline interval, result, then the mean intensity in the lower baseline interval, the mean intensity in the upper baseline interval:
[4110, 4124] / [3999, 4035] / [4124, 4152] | 2.3 angstrom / 15.8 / 15.7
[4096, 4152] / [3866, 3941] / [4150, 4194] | 3.5 angstrom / 12.6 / 14.8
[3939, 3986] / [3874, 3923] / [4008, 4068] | 5.2 angstrom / 11.9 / 15.7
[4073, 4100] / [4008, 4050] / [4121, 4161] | 3.9 angstrom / 15.7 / 15.3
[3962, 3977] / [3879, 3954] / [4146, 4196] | 4.7 angstrom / 12.2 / 14.9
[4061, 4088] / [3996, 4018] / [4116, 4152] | 2.5 angstrom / 16.3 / 15.3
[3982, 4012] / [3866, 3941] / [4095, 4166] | -4.5 angstrom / 12.6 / 13.8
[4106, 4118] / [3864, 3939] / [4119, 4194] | 2.5 angstrom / 12.7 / 15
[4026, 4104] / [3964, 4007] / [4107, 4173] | -4.7 angstrom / 12.5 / 14.5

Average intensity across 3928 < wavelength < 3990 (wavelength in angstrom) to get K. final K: 11.9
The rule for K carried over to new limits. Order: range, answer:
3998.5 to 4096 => 15.2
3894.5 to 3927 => 12.9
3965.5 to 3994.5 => 11.1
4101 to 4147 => 13.6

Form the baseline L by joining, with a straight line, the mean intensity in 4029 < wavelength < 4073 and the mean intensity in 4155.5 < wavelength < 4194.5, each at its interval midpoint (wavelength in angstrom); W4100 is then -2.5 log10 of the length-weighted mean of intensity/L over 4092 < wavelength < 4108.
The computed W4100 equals 0.38 mag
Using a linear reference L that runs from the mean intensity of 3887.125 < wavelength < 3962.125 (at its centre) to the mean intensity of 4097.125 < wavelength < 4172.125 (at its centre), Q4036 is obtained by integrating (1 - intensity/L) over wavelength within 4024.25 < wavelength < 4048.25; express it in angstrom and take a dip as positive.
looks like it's -4.0 angstrom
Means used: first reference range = 12.5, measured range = 15.4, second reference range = 13.8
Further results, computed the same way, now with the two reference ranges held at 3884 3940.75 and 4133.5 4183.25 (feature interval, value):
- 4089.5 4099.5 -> 1.35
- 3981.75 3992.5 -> -0.47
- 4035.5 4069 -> -4.69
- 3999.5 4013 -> -3.32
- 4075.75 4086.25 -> 0.08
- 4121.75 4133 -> 0.17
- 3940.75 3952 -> -1.82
